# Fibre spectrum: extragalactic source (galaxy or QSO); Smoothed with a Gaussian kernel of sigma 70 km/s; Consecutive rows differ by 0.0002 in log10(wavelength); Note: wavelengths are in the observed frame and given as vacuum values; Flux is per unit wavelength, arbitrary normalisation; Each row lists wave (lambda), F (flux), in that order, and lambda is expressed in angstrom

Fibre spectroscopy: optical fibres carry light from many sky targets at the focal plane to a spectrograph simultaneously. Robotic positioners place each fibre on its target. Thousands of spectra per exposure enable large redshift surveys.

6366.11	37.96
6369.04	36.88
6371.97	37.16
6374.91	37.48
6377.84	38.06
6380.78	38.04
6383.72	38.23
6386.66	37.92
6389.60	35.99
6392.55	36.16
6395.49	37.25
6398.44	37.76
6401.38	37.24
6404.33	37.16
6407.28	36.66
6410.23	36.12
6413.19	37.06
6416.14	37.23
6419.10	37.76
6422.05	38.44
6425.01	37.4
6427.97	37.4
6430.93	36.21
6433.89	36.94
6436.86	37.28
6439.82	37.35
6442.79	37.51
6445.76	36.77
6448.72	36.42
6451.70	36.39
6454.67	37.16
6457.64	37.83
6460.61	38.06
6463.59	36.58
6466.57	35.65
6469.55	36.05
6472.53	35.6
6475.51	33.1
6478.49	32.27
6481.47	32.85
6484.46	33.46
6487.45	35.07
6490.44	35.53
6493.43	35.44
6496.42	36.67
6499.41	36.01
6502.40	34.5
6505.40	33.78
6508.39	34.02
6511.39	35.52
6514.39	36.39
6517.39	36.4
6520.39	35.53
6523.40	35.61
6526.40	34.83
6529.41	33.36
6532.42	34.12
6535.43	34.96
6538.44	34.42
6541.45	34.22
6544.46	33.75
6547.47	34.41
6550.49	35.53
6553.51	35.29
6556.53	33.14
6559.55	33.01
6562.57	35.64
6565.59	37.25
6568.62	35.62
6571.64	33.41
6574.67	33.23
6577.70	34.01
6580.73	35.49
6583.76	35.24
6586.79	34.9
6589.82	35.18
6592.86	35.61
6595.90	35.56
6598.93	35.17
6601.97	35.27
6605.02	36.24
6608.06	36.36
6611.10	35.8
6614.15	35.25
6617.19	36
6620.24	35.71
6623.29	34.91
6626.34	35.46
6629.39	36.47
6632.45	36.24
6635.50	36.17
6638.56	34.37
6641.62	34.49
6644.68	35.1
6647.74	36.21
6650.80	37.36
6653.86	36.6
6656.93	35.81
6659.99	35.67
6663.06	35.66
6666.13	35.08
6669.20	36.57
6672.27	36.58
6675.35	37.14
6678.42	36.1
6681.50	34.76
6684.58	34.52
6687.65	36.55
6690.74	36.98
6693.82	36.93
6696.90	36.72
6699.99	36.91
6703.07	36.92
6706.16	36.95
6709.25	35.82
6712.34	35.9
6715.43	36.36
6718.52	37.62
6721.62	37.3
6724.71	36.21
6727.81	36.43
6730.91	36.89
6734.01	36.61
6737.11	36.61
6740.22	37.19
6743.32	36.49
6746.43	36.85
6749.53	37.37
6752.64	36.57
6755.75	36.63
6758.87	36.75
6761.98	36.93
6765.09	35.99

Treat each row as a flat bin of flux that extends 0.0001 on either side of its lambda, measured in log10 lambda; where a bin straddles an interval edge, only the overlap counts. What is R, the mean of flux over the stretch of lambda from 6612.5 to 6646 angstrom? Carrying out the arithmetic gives 35.5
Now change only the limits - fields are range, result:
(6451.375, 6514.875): 35.3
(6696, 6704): 36.9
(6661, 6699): 36.1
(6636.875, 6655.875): 35.7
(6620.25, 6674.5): 35.8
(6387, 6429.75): 37.1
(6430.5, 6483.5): 36.1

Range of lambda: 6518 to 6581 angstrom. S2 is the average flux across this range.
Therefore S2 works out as 34.6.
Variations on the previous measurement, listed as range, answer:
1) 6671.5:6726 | 36.5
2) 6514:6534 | 35.1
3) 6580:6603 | 35.3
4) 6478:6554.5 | 34.8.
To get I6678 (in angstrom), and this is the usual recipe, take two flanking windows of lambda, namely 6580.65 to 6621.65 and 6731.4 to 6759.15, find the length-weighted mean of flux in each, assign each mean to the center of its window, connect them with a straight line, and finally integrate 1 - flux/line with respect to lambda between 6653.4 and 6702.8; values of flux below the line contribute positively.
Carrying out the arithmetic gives 0.1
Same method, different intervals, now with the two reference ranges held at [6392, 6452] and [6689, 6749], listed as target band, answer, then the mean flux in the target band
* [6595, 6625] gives 1.01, 35.6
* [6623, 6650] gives 0.93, 35.6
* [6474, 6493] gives 1.65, 33.8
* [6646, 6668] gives 0.45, 36.1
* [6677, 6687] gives 0.42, 35.3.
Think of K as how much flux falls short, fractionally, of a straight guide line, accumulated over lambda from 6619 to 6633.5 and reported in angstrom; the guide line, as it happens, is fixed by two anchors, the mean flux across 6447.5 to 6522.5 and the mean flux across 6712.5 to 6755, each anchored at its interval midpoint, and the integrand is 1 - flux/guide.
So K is 0.2 angstrom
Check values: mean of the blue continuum 35.4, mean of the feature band 35.7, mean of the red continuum 36.8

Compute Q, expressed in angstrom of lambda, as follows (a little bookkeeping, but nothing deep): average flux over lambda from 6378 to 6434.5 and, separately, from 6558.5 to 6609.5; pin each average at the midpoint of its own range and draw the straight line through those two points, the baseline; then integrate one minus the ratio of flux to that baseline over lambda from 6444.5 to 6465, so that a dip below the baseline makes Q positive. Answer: -0.2 angstrom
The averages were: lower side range 37.2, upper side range 35.1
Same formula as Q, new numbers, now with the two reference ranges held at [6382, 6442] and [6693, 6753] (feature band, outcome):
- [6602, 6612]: 0.2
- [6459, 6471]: 0.2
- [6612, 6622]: 0.3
